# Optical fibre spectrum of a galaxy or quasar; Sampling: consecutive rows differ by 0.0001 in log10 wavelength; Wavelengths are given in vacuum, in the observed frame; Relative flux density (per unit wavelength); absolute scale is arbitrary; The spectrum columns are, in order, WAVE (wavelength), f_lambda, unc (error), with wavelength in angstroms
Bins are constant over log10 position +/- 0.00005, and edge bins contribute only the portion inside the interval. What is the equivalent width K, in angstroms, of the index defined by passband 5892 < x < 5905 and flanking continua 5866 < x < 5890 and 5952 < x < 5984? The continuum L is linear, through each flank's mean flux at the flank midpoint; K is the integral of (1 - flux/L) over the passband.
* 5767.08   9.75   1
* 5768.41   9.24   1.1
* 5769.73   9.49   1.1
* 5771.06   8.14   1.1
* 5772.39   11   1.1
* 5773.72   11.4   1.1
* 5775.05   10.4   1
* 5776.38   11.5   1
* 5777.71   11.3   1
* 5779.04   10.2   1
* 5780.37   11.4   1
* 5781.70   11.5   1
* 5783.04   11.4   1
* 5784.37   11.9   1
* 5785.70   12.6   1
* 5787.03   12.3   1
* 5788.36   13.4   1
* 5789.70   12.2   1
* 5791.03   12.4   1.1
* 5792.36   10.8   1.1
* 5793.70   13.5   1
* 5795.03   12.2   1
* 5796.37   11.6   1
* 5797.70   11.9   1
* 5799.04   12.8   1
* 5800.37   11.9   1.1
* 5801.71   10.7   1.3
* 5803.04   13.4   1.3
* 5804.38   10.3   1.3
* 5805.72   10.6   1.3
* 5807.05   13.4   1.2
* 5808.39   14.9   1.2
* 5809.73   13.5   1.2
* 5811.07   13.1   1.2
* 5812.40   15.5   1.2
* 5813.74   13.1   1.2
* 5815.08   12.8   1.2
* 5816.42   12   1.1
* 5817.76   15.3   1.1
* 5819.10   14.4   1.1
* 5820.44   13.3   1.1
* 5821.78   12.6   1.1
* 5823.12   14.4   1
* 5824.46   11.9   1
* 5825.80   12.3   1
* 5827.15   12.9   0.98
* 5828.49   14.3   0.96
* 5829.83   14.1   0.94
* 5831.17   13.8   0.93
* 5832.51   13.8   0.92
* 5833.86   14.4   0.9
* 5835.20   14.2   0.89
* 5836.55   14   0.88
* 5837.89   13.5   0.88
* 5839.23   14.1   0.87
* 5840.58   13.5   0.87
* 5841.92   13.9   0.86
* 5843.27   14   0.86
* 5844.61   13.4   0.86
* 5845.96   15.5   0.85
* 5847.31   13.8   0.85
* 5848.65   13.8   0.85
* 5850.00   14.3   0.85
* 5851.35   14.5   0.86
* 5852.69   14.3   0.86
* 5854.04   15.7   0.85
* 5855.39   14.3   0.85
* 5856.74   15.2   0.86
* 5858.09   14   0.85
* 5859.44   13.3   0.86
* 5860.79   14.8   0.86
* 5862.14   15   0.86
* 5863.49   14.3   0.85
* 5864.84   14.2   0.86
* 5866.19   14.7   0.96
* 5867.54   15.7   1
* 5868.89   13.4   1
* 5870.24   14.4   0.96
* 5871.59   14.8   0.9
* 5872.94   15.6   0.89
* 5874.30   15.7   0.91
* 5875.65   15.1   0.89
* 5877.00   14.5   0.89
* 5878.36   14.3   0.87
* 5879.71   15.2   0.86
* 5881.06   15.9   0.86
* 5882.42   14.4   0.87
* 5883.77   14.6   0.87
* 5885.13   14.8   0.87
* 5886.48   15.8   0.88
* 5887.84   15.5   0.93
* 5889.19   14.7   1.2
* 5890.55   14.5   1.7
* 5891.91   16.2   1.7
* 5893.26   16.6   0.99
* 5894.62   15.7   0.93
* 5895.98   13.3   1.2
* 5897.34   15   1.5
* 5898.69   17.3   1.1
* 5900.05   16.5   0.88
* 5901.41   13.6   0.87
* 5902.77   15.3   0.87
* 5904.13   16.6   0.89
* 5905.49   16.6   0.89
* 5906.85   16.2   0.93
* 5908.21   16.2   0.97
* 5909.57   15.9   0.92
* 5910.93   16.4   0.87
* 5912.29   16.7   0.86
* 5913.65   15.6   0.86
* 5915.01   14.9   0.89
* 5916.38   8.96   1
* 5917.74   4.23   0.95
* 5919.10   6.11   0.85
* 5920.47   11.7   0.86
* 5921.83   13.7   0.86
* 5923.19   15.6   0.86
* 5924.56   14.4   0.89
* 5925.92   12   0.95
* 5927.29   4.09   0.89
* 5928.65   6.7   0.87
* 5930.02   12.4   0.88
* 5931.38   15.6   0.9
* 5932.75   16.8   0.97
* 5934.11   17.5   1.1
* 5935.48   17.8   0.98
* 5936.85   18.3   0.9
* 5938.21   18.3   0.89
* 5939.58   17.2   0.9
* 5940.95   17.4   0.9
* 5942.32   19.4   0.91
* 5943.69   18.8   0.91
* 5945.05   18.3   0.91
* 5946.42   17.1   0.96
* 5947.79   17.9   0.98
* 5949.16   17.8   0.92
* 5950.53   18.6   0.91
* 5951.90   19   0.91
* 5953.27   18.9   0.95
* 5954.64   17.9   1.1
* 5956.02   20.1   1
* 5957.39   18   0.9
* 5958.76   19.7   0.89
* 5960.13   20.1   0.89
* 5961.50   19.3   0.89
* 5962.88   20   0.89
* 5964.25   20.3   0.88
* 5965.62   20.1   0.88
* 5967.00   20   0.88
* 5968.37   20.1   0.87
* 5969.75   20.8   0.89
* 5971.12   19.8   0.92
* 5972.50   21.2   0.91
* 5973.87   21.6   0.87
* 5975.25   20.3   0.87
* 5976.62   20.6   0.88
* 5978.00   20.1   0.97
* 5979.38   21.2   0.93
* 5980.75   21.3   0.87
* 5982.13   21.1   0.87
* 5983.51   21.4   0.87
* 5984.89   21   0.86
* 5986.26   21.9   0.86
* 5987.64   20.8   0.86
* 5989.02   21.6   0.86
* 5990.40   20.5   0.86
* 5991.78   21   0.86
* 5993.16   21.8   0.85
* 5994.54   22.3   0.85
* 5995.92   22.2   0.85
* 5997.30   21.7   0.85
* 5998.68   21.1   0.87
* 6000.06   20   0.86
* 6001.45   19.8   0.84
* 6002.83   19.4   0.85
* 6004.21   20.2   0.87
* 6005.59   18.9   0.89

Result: 0.4 angstroms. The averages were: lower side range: 15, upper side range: 20.1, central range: 15.6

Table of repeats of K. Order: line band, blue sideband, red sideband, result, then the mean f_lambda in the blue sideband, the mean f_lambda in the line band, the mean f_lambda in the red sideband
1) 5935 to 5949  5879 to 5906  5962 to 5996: 0.37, 15.4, 18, 20.9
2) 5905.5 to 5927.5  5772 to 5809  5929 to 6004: 5.52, 11.9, 13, 19.5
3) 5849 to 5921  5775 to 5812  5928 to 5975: 4.89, 12.1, 14.6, 18.3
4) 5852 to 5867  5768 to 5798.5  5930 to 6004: 0.29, 11.4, 14.5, 19.7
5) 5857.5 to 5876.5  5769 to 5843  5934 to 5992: 0.84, 12.6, 14.6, 19.6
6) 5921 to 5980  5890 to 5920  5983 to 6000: 1.41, 14.4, 17.8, 21.4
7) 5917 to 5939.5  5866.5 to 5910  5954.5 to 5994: 6.17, 15.3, 12.9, 20.5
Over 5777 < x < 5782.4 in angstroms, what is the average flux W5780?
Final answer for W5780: 11.1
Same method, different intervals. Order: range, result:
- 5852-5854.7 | 15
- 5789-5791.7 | 12.3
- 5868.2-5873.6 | 14.6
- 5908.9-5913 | 16.3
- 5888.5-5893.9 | 15.5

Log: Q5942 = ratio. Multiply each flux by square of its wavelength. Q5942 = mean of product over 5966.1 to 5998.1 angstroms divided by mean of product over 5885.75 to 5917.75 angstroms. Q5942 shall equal 1.4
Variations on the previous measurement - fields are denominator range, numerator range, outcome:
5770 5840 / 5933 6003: 1.67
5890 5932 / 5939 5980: 1.44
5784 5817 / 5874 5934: 1.17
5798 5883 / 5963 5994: 1.57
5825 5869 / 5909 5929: 0.86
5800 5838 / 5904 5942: 1.10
